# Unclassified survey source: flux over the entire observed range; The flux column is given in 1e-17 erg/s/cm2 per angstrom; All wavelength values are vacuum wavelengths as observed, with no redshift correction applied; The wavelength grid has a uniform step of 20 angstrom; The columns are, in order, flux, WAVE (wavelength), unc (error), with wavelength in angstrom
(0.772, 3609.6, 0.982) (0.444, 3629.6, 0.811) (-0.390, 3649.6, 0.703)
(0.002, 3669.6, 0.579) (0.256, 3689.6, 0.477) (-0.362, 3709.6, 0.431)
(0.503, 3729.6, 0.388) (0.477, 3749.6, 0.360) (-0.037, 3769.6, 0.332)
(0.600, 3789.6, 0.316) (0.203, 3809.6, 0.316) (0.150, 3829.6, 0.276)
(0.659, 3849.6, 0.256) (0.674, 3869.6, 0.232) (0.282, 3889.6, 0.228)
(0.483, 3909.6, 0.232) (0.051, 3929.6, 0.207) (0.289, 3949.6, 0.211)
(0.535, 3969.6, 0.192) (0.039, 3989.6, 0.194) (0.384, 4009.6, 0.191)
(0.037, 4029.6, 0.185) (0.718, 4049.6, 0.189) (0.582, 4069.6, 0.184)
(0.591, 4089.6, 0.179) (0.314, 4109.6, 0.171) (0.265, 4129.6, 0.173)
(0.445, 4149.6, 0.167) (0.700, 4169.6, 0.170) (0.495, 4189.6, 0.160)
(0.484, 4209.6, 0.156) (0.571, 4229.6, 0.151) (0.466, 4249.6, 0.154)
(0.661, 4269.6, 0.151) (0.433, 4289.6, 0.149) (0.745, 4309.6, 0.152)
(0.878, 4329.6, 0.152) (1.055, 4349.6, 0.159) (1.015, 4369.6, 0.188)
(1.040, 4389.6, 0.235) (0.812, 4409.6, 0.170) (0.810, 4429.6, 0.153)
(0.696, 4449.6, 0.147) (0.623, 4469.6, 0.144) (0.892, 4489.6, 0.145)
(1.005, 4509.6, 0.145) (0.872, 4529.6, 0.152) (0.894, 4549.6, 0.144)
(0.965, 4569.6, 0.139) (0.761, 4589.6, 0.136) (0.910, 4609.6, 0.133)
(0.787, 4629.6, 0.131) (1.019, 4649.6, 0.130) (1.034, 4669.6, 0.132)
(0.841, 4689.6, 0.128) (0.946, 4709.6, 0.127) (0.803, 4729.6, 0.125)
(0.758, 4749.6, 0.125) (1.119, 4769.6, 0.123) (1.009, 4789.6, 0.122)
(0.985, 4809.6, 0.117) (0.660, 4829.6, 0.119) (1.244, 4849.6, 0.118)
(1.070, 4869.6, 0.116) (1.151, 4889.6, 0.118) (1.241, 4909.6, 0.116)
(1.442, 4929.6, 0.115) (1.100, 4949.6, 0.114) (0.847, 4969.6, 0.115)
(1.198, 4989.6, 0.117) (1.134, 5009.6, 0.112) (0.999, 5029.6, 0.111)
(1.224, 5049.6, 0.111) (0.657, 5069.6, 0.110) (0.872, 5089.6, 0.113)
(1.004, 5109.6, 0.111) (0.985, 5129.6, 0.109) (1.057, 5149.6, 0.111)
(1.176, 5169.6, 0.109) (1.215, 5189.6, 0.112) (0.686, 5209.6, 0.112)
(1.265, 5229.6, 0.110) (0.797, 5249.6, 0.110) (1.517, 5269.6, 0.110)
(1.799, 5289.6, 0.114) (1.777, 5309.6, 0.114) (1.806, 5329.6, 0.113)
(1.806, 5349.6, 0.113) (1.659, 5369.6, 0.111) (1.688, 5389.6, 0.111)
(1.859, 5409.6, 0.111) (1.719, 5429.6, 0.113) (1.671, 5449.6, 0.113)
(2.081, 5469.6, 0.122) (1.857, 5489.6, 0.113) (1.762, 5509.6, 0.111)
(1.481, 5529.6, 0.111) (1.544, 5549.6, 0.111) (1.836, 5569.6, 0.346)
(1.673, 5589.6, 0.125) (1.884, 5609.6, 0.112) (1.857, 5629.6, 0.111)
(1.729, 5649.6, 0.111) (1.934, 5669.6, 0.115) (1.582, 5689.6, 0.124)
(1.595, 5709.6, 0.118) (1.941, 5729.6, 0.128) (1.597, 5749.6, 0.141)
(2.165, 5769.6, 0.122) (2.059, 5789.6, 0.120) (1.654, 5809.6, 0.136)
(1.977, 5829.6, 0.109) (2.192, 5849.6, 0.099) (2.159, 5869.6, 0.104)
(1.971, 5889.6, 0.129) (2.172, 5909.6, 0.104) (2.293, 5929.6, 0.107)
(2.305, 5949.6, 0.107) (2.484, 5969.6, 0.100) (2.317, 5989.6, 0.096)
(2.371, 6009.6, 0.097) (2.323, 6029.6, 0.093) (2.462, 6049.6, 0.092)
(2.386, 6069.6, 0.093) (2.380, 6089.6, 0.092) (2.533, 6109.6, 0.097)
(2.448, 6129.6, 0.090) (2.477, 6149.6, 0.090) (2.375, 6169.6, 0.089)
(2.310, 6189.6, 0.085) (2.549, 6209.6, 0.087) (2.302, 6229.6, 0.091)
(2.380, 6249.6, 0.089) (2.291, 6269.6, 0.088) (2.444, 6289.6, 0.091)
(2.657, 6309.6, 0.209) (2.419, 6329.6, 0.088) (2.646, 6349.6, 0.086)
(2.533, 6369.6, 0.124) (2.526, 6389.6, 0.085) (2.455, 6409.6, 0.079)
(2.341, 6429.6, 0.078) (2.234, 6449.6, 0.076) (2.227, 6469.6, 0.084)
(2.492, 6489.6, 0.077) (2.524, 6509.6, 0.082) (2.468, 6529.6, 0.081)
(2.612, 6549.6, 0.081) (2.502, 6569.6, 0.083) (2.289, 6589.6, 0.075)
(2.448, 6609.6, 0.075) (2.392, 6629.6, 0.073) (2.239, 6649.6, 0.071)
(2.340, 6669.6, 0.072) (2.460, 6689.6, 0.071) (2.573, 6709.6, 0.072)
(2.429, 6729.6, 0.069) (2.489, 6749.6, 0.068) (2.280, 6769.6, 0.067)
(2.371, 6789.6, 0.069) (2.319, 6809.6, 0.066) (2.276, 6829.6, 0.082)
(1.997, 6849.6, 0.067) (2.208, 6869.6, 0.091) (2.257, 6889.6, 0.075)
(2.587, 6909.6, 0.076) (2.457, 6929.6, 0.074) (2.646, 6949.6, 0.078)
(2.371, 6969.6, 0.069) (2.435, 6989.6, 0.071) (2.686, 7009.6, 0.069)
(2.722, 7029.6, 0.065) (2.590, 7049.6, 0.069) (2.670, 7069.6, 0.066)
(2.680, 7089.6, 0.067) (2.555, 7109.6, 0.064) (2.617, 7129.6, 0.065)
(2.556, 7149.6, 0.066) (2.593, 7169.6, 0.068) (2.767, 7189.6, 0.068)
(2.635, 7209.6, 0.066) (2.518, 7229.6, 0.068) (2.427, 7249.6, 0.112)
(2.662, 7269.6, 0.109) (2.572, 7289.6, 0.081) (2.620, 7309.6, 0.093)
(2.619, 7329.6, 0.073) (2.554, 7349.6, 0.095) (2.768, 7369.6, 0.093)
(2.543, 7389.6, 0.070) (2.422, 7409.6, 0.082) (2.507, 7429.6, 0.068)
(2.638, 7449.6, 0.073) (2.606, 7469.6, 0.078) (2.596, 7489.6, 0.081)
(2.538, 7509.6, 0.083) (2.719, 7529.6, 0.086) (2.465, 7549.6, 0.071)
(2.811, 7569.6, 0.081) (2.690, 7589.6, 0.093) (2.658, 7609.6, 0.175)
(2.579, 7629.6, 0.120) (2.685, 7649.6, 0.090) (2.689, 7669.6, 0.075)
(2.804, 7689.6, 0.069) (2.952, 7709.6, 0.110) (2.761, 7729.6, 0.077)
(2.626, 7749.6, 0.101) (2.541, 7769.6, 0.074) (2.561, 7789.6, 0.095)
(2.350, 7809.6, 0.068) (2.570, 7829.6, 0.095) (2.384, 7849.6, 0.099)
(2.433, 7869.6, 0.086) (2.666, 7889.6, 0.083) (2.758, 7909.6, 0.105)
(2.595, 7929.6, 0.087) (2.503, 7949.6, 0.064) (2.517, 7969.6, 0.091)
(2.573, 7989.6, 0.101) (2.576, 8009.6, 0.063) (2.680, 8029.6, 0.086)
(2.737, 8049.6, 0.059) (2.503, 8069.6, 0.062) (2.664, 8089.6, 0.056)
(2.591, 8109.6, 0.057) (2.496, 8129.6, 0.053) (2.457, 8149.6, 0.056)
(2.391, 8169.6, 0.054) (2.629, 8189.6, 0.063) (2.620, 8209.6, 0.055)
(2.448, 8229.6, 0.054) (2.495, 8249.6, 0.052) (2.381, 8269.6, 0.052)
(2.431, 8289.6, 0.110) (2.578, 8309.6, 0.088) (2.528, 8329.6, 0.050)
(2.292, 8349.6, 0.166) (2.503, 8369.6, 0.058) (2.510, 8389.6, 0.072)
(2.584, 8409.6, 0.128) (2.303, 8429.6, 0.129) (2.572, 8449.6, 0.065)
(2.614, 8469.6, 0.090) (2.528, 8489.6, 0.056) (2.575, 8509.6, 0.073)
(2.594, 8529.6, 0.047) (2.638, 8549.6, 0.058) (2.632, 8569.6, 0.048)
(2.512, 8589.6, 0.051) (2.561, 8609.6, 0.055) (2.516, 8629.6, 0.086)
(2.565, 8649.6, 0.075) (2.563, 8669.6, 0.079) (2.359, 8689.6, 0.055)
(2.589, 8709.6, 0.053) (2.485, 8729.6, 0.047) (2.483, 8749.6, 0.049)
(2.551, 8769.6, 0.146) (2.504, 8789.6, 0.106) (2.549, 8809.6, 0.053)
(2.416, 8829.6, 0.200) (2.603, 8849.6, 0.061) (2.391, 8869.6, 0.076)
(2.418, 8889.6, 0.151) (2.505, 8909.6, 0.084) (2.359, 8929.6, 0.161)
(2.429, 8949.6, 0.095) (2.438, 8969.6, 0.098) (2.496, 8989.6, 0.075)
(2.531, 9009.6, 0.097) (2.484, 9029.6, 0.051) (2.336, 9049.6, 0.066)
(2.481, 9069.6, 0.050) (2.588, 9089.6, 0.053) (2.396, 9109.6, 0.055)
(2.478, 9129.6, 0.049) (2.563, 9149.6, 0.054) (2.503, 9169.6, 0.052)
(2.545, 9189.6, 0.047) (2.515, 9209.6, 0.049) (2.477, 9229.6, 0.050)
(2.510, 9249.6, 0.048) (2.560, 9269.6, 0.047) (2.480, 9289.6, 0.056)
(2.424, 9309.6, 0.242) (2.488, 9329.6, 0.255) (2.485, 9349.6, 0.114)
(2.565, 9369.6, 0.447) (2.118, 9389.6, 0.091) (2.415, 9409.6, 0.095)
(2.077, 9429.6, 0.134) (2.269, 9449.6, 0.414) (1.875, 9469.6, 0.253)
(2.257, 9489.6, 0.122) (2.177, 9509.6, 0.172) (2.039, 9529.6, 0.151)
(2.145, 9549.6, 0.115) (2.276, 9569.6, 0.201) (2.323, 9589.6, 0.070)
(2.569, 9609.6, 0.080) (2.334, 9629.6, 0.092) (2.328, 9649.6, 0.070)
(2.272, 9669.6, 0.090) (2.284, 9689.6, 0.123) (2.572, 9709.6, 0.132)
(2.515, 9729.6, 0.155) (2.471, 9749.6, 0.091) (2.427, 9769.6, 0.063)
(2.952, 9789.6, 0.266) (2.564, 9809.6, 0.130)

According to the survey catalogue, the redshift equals 0.324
